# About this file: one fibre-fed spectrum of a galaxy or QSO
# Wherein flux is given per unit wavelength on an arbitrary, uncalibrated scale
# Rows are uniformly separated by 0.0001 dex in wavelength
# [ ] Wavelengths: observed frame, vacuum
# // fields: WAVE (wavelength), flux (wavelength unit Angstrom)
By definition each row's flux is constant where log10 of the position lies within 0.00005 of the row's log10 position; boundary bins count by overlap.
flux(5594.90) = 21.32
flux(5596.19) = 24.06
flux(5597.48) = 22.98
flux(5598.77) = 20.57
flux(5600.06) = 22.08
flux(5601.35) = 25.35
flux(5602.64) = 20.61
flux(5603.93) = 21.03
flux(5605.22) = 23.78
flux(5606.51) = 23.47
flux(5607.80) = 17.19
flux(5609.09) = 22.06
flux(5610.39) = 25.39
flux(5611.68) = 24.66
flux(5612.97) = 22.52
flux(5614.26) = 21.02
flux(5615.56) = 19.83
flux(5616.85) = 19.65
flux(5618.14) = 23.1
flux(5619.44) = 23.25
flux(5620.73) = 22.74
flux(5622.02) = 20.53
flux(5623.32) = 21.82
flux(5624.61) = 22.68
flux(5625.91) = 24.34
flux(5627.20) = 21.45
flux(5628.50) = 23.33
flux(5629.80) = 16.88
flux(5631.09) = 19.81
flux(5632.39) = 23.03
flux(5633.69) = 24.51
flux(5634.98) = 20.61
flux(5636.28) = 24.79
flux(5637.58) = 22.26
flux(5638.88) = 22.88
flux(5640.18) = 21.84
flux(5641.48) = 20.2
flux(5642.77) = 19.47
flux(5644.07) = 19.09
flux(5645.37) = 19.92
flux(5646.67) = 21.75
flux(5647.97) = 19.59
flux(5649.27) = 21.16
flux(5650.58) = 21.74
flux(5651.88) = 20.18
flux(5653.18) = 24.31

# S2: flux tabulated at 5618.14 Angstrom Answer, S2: 23.1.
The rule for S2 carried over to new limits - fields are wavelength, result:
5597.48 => 22.98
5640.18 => 21.84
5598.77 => 20.57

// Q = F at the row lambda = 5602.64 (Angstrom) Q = 20.61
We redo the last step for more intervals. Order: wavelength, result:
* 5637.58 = 22.26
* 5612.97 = 22.52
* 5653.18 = 24.31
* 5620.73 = 22.74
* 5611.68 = 24.66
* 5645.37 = 19.92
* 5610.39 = 25.39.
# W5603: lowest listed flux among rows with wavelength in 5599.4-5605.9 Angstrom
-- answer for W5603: 20.61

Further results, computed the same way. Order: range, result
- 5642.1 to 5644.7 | 19.09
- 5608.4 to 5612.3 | 22.06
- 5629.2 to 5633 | 16.88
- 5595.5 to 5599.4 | 20.57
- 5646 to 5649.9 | 19.59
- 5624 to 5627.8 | 21.45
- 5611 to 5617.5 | 19.65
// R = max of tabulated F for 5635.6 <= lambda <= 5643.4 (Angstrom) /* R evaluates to 24.79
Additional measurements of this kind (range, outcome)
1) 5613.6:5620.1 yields 23.25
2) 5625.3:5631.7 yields 24.34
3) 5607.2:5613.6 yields 25.39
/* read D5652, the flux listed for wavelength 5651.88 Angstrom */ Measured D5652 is 20.18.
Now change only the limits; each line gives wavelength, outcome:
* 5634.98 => 20.61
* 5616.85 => 19.65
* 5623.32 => 21.82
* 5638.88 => 22.88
